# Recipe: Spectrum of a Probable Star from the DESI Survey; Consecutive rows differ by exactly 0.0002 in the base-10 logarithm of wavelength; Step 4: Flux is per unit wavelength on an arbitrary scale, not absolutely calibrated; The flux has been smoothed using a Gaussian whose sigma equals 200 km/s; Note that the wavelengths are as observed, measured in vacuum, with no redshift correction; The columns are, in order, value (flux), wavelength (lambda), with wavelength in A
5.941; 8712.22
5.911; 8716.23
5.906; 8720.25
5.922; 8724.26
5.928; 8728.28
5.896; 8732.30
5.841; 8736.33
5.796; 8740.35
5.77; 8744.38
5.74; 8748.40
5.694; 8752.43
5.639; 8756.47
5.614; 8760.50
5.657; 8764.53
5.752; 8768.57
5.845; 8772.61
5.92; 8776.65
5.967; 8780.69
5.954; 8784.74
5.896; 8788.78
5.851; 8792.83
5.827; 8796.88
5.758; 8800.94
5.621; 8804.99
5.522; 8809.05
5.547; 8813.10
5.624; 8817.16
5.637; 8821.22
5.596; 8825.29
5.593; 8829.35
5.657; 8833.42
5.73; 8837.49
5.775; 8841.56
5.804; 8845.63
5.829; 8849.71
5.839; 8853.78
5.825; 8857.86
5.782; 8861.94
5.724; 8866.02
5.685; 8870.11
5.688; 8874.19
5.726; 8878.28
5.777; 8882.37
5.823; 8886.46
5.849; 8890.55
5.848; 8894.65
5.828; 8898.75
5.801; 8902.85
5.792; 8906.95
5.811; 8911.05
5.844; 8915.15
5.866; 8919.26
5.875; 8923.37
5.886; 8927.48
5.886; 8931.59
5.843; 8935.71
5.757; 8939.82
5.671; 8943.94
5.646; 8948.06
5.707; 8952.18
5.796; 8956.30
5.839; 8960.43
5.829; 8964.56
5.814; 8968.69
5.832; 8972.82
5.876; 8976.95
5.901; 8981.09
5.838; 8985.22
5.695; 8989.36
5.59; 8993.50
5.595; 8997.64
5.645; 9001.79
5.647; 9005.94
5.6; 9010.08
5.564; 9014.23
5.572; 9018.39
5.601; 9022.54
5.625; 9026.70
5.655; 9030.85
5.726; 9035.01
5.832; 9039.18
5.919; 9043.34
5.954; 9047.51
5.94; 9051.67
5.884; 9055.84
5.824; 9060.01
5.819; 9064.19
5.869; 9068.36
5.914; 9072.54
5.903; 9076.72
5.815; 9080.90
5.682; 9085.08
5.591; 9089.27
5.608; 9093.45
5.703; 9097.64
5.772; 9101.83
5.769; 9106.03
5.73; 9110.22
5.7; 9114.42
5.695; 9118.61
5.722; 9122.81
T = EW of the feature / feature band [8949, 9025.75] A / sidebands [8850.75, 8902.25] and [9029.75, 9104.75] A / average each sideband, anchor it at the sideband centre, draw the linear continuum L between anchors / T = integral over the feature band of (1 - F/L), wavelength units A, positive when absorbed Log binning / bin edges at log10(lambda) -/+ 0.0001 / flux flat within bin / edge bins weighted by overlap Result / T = 1.0 A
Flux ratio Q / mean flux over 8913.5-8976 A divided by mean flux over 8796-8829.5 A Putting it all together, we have 1.03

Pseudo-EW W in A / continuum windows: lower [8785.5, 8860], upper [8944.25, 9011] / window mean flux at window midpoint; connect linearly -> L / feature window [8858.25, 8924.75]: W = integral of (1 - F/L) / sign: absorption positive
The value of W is -0.7 A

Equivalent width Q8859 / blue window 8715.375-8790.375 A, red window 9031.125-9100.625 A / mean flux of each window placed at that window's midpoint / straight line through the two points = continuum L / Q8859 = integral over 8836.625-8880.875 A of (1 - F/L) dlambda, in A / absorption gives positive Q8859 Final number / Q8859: 0.4 A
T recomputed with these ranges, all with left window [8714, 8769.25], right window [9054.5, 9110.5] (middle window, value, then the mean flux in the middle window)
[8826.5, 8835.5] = 0.26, 5.62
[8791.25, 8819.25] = 0.55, 5.68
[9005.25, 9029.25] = 0.75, 5.6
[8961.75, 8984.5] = -0.27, 5.85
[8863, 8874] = 0.15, 5.71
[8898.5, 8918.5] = -0.11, 5.82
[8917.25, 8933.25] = -0.26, 5.88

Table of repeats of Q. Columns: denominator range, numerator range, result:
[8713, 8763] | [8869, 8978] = 1.00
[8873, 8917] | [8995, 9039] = 0.97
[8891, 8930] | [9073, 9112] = 0.98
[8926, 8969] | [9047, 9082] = 1.02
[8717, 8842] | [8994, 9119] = 1.00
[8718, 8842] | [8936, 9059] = 1.00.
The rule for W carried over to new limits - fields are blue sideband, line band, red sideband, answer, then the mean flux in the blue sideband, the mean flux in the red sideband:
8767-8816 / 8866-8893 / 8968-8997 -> 0.1 A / 5.79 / 5.78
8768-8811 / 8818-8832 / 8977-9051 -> 0.4 A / 5.81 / 5.71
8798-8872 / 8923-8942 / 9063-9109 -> -0.4 A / 5.7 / 5.77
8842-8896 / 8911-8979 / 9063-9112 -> -0.4 A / 5.78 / 5.76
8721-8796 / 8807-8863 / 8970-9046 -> 0.9 A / 5.82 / 5.71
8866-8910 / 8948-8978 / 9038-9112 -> 0.0 A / 5.78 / 5.81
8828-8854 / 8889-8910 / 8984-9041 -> -0.4 A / 5.74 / 5.65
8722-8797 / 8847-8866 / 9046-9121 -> 0.0 A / 5.82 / 5.79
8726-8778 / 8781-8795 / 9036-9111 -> -0.3 A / 5.77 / 5.81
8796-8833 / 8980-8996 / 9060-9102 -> -0.1 A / 5.63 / 5.77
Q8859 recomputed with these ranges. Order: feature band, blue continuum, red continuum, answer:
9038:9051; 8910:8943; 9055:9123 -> -0.3 A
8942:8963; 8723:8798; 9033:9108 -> 0.3 A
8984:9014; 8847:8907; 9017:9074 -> 0.8 A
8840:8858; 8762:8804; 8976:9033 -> -0.1 A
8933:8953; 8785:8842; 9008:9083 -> 0.0 A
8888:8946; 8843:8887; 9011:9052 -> -0.7 A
